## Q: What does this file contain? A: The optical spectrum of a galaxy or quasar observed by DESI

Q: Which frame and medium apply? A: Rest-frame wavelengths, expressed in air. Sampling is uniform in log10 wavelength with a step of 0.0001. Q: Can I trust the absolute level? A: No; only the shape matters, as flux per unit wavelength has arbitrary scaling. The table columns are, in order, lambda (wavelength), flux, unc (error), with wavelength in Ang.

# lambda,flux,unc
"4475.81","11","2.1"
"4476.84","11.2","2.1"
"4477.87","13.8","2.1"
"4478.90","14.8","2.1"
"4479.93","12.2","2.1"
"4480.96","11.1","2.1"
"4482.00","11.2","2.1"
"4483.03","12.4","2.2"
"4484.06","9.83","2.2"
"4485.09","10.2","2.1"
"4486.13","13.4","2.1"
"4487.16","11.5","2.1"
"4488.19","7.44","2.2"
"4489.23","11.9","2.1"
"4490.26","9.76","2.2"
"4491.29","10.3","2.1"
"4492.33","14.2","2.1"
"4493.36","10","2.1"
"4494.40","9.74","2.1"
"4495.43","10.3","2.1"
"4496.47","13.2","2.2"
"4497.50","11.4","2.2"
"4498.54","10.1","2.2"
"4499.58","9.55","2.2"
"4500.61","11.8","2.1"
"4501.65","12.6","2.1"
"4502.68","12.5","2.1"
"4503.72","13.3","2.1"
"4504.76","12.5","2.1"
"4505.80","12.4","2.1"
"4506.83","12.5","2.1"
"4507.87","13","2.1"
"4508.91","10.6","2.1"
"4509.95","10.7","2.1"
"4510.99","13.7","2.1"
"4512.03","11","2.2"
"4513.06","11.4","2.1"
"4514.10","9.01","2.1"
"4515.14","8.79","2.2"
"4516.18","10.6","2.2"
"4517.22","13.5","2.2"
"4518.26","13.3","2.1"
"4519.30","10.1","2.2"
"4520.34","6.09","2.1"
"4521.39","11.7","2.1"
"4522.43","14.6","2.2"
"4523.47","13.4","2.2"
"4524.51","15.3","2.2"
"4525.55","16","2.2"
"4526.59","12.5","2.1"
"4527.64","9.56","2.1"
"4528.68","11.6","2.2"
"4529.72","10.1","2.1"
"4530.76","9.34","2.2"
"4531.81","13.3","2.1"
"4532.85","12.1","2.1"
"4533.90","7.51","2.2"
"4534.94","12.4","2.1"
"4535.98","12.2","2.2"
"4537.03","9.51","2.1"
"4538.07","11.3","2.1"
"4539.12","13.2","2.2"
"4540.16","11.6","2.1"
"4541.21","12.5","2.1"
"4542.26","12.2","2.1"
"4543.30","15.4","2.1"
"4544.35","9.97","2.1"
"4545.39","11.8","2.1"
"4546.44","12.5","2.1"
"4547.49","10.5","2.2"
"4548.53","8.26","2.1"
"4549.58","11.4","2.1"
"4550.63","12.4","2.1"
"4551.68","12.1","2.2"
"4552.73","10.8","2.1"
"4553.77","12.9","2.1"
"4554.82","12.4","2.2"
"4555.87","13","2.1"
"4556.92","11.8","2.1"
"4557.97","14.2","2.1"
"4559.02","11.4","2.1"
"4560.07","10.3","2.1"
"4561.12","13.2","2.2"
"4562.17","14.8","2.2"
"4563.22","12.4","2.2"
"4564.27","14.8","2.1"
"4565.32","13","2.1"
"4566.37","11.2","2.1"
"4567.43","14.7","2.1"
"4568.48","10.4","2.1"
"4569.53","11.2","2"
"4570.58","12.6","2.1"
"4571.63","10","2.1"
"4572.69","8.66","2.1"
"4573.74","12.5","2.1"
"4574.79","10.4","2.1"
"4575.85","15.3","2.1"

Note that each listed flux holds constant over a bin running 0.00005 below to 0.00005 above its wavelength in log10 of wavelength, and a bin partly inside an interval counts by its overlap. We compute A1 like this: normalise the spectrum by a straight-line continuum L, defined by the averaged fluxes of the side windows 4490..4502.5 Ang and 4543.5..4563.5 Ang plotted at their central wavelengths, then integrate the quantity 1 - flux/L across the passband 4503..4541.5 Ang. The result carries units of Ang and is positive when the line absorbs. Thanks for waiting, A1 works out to -0.6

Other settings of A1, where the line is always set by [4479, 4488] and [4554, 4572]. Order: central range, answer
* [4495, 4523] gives 0.7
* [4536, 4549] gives 0.7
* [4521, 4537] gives 0.0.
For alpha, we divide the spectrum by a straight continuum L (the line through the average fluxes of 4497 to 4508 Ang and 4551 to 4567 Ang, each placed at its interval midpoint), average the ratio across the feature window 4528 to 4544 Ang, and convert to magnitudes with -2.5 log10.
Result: 0.07 mag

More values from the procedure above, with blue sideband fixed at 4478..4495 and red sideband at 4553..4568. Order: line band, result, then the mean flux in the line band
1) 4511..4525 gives 0.04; 11.5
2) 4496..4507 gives -0.03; 12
